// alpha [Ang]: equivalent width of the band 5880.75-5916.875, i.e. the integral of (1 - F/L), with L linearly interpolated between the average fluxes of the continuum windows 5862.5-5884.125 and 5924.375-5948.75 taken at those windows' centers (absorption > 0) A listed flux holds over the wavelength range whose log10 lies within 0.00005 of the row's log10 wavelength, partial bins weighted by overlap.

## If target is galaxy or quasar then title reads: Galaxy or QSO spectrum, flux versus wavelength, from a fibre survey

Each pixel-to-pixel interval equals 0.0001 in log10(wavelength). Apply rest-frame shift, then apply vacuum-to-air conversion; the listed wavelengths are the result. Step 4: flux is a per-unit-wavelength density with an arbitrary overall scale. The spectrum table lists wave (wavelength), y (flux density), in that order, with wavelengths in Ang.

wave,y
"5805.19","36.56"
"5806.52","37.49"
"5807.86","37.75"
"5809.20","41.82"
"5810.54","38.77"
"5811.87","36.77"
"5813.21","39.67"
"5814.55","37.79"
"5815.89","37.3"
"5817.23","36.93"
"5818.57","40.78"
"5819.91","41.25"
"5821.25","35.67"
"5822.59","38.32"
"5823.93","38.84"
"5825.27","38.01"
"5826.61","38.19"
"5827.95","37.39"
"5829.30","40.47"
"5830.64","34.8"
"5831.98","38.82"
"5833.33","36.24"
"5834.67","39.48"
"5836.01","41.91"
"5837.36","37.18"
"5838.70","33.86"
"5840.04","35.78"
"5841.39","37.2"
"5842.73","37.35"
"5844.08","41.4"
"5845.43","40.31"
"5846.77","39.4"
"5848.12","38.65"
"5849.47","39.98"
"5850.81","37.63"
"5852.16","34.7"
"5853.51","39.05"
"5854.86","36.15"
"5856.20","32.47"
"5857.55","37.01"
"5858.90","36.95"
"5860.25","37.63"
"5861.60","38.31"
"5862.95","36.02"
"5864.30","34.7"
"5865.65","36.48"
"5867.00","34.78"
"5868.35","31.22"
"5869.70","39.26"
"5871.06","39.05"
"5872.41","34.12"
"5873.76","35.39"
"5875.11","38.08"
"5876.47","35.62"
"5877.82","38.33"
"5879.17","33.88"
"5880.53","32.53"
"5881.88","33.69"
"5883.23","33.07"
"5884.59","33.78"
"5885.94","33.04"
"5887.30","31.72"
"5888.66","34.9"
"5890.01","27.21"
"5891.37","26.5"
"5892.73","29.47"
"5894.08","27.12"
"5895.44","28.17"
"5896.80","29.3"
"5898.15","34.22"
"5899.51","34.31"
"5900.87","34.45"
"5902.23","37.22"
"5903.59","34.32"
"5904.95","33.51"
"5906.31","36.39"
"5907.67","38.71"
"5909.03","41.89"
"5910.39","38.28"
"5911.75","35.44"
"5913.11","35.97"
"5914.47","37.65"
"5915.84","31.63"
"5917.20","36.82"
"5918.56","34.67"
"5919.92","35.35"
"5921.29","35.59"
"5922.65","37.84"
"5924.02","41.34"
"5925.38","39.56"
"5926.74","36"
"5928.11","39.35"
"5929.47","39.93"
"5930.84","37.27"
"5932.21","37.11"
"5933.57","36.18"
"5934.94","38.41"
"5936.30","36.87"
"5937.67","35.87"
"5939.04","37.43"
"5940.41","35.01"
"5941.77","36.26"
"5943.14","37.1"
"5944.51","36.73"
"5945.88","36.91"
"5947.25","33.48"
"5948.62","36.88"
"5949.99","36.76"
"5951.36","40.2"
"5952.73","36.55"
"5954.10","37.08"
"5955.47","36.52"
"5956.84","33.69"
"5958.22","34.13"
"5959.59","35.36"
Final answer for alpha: 2.52 Ang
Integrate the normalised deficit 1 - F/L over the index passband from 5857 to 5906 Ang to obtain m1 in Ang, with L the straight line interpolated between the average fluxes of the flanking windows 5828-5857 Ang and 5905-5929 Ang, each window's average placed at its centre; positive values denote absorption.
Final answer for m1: 4.4 Ang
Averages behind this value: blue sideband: 37.7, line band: 34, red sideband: 37.1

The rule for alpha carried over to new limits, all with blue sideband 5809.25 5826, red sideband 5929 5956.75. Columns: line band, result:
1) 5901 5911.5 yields 0.10 Ang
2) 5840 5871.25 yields 0.69 Ang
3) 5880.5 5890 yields 1.19 Ang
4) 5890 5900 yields 2.10 Ang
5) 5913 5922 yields 0.44 Ang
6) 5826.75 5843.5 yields 0.29 Ang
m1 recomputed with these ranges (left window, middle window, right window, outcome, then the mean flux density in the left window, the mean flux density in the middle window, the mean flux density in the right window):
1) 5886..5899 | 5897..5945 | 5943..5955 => -4.6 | 30.1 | 36.6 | 36.8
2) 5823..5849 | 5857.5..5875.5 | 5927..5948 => 0.7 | 38.2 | 36.3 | 36.9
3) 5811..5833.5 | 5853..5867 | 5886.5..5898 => -1.2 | 38.1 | 36.4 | 29.6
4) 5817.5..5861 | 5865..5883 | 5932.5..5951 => 0.9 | 37.9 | 35.5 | 36.5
